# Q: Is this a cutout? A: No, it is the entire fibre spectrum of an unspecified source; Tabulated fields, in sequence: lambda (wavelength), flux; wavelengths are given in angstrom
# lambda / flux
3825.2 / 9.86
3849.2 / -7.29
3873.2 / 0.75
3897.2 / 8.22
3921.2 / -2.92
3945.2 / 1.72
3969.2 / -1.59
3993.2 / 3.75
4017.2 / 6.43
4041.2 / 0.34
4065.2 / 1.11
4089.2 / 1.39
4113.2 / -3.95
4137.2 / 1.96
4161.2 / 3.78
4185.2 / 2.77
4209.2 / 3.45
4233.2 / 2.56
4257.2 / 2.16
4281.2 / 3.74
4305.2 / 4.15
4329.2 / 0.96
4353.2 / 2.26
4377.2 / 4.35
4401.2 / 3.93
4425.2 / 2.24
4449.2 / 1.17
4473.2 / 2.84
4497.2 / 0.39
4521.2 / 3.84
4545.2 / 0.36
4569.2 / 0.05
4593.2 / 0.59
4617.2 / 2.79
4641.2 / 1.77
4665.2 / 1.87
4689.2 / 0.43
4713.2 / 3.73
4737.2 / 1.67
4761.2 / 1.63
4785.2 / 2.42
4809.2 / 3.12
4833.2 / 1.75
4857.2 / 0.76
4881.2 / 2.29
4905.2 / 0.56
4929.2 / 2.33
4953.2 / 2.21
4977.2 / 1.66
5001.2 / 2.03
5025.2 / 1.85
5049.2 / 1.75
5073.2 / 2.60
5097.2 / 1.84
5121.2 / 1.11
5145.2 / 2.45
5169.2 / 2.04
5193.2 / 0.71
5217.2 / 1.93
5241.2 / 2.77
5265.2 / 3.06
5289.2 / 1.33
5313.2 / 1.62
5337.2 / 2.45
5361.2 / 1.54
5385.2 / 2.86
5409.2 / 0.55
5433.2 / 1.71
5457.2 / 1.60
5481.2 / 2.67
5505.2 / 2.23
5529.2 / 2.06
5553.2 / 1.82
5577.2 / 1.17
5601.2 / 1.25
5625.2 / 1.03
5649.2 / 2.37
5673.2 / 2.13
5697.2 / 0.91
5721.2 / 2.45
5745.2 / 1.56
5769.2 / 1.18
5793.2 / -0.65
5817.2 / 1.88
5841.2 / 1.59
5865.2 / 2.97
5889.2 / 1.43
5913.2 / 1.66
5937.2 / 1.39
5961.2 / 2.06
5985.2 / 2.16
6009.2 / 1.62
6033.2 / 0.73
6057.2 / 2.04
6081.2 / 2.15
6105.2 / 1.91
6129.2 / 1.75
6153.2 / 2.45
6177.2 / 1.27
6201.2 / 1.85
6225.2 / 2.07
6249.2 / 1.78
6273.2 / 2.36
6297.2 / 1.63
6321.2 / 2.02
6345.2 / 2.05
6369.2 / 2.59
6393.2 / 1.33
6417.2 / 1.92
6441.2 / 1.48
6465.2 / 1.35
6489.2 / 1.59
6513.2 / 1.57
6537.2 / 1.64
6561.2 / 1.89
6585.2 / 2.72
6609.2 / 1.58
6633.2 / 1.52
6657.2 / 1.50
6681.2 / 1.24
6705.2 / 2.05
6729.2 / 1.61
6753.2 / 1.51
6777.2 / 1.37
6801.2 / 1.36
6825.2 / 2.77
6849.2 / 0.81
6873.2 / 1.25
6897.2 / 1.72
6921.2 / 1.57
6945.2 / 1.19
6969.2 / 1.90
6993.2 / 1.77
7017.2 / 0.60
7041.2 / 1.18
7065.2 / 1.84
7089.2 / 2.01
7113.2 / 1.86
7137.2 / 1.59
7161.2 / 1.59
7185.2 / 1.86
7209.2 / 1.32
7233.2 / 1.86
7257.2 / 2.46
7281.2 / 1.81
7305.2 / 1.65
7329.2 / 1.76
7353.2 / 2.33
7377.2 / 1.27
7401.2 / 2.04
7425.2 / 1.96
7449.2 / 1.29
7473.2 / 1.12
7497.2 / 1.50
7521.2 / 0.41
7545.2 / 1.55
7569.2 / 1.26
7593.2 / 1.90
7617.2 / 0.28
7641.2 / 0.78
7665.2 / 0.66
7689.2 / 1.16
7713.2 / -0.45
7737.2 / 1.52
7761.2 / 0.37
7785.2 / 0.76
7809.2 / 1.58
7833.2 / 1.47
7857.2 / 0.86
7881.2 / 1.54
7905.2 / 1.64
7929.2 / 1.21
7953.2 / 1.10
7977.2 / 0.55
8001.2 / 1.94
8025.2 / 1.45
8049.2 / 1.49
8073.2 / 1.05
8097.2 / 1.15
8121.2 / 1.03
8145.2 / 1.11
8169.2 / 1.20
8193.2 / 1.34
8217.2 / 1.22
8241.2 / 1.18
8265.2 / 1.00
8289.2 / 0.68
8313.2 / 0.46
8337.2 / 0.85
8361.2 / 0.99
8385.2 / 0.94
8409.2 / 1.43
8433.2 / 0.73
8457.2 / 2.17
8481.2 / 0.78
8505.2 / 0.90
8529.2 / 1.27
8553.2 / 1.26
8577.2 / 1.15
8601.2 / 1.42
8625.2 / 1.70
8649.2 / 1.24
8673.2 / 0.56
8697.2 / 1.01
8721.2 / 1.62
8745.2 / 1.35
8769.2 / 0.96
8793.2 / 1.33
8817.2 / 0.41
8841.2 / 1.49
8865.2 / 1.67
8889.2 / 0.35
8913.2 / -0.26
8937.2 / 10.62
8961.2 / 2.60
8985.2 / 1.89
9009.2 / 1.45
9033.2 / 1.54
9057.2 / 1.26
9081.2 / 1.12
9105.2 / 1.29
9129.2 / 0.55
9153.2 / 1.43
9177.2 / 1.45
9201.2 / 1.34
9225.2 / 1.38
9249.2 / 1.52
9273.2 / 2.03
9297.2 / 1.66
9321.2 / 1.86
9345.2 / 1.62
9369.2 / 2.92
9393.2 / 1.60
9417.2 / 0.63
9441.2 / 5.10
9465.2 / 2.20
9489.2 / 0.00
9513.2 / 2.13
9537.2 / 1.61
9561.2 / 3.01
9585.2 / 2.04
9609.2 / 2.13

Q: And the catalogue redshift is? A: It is 1.40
